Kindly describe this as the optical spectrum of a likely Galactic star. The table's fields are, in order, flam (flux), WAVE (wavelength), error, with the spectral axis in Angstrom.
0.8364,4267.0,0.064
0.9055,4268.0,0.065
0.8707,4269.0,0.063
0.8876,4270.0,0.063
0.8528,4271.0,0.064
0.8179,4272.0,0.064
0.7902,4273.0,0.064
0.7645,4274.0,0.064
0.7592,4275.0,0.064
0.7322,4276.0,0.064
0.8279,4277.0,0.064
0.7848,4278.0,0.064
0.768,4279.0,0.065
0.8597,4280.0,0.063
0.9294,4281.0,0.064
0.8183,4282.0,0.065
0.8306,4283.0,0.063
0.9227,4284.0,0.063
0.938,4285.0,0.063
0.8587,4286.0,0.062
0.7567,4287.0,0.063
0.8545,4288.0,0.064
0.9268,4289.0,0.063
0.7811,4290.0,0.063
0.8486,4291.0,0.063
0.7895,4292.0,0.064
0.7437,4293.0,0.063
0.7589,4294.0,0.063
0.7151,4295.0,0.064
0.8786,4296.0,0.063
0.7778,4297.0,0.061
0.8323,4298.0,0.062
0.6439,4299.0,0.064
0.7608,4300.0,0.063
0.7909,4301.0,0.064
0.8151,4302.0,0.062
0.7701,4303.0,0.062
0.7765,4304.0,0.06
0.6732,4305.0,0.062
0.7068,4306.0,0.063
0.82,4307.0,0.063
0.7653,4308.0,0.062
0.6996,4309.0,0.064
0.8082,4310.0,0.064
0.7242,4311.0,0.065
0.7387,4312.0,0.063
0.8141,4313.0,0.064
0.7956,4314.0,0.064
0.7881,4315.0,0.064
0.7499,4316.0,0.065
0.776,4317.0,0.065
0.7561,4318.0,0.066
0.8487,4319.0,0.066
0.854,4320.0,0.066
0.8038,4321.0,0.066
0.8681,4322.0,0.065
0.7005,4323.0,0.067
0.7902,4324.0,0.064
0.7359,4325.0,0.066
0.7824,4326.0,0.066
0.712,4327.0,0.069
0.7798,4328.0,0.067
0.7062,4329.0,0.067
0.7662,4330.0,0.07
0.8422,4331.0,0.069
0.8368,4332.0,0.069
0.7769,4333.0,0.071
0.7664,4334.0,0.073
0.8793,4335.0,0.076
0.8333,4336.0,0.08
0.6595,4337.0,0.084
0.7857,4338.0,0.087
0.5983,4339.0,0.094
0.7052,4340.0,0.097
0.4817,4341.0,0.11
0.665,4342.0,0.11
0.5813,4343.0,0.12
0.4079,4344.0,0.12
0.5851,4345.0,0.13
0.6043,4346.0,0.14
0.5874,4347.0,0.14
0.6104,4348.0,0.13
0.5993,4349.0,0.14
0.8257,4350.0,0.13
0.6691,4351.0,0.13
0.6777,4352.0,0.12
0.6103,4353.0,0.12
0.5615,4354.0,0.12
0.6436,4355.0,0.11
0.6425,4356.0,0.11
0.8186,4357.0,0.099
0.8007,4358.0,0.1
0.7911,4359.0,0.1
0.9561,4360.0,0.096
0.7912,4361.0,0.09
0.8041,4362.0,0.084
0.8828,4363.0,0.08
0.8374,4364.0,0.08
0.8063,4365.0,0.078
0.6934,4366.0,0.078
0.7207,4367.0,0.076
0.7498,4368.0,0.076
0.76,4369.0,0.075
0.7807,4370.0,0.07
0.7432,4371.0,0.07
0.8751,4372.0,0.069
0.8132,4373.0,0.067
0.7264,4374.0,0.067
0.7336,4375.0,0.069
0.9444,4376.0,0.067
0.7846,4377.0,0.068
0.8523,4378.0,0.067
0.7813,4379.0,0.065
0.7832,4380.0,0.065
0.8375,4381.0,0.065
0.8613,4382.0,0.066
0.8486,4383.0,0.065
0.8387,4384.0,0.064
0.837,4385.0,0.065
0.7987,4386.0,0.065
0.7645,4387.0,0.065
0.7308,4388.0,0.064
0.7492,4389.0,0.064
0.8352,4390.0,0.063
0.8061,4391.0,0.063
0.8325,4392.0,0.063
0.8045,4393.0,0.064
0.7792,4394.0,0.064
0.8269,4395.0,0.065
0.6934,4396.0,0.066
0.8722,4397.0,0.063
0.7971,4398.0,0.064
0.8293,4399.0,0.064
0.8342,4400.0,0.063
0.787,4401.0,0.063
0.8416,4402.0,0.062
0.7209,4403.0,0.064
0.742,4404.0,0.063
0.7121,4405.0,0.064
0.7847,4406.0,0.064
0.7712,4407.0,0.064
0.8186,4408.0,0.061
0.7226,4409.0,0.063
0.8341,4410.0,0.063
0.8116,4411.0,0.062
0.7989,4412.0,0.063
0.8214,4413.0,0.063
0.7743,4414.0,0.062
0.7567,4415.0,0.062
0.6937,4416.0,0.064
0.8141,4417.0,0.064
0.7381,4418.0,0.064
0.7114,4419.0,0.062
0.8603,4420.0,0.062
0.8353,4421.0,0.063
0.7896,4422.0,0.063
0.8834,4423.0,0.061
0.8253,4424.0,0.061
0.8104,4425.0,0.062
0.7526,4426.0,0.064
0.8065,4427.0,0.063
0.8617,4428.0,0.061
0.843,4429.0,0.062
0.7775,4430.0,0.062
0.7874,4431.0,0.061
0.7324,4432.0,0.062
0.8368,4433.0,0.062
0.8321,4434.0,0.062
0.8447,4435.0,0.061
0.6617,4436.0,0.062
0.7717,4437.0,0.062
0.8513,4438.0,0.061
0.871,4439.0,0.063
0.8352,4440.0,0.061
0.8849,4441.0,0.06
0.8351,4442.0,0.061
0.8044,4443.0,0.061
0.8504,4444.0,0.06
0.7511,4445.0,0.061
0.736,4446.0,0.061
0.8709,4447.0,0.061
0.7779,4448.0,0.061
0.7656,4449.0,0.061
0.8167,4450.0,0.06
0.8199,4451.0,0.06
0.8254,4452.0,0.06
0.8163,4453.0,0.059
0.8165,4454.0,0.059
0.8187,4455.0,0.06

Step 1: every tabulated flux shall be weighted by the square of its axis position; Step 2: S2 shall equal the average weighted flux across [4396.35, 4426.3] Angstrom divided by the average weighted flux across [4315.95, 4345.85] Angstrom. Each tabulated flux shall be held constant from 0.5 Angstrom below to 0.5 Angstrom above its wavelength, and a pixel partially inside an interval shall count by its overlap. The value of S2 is 1.12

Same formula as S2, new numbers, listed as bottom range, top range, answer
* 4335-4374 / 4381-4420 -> 1.13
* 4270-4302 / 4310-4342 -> 0.96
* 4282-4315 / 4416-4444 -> 1.08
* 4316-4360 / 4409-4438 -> 1.15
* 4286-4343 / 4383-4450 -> 1.09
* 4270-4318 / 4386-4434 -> 1.05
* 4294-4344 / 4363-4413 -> 1.09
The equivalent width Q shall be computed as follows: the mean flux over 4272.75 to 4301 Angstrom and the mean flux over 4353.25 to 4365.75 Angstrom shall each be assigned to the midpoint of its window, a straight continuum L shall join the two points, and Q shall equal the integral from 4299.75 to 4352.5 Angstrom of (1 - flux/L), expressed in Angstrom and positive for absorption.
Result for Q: 3.8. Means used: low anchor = 0.809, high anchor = 0.773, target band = 0.733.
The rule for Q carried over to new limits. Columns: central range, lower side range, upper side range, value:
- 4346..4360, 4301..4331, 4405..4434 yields 1.7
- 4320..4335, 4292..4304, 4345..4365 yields -0.7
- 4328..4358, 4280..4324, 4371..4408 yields 4.3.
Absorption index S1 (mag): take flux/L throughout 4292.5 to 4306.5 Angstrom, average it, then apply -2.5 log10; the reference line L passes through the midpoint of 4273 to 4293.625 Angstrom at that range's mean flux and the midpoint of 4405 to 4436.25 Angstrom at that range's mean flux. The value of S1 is 0.08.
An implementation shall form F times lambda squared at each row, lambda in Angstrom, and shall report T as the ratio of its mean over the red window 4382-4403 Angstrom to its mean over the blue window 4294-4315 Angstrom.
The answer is 1.09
